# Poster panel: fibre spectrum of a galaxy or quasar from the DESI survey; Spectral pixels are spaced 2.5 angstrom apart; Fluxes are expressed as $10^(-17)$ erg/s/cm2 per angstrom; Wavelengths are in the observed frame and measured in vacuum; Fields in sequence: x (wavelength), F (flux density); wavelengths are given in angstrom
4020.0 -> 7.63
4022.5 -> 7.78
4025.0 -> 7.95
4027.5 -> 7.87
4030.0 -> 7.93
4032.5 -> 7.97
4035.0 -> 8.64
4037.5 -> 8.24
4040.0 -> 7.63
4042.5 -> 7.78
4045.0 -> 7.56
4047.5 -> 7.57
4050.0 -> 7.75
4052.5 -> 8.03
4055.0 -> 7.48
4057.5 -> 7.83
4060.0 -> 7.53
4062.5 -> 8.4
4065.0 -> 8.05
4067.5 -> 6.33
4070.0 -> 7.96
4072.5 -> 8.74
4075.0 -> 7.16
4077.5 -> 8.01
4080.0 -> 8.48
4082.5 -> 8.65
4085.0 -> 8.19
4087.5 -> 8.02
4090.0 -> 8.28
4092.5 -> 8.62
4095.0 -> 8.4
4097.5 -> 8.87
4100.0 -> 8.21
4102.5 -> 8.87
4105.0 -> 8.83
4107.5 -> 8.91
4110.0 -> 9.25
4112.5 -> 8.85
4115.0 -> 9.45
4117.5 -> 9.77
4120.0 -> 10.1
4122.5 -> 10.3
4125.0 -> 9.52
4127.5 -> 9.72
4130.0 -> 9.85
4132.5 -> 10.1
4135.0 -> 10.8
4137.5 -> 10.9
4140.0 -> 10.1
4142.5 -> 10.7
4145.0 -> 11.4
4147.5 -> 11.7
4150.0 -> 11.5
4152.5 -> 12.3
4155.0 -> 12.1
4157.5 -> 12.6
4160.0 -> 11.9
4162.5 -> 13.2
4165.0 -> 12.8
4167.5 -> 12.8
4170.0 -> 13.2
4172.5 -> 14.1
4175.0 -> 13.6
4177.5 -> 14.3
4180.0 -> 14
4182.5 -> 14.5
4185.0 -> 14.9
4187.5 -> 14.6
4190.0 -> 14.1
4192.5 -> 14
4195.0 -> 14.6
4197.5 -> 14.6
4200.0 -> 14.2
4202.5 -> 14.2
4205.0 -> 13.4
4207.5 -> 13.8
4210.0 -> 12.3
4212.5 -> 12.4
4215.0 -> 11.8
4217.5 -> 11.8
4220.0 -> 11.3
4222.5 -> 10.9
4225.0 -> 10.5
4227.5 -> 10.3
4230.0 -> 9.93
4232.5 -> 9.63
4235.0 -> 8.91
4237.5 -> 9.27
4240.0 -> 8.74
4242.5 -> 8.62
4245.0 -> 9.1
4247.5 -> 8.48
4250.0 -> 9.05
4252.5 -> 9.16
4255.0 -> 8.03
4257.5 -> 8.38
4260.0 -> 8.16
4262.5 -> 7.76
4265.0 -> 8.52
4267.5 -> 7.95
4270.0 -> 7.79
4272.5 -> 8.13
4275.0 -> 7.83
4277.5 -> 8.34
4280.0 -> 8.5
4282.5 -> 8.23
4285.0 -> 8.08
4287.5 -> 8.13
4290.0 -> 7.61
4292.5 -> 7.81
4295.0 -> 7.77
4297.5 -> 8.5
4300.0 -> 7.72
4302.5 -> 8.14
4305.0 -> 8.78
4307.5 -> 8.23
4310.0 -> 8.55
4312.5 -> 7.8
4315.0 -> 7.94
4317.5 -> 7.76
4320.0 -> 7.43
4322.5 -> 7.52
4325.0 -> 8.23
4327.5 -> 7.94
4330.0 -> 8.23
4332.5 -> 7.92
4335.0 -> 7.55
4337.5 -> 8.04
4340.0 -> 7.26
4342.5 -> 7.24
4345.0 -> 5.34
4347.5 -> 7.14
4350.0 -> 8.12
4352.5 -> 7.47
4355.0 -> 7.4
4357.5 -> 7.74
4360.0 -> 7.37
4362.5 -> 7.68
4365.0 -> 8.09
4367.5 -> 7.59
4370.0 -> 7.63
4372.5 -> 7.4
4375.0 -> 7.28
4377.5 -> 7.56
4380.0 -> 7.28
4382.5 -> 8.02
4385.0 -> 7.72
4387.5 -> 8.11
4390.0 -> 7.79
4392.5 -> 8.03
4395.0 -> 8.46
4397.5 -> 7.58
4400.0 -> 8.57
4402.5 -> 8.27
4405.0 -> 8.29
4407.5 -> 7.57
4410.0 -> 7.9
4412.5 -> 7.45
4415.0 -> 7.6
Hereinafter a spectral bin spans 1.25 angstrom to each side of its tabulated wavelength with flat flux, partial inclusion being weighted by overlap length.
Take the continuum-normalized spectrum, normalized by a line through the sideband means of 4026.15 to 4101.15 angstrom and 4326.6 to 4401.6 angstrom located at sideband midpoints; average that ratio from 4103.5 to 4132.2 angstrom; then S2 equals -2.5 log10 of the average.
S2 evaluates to -0.20 mag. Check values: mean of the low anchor 8.01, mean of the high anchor 7.65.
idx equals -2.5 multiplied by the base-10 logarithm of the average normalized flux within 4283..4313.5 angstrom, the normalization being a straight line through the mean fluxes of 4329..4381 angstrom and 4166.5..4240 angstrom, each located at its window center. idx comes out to 0.16 mag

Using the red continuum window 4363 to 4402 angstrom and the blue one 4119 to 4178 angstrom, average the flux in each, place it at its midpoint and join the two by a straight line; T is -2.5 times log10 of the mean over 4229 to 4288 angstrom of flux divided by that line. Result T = 0.16 mag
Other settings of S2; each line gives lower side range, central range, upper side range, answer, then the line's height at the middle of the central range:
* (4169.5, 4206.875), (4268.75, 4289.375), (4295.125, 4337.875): 0.20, 9.81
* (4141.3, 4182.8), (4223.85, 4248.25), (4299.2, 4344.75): 0.12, 10.5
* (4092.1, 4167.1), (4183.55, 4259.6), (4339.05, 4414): -0.20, 9.35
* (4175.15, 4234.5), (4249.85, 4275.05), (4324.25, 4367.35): 0.28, 10.7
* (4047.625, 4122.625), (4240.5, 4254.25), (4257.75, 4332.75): -0.09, 8.13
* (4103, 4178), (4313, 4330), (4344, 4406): 0.08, 8.46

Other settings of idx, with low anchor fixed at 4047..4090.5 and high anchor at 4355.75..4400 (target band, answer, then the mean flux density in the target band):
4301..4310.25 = -0.08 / 8.39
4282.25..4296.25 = -0.02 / 7.92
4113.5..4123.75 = -0.24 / 9.88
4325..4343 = 0.00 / 7.79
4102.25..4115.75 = -0.15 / 9.02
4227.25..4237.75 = -0.22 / 9.57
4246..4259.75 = -0.10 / 8.6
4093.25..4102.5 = -0.09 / 8.55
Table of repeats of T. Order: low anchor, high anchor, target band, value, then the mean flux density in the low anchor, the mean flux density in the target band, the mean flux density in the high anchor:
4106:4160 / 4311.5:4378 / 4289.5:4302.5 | 0.04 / 10.5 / 7.92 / 7.58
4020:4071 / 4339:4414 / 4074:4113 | -0.09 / 7.81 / 8.48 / 7.65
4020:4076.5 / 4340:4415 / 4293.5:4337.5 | -0.04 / 7.82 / 8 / 7.65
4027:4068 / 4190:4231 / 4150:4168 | -0.13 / 7.83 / 12.4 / 12.6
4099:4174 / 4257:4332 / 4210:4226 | -0.22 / 10.8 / 11.5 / 8.05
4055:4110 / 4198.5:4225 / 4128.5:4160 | -0.09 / 8.21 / 11.2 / 12.5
